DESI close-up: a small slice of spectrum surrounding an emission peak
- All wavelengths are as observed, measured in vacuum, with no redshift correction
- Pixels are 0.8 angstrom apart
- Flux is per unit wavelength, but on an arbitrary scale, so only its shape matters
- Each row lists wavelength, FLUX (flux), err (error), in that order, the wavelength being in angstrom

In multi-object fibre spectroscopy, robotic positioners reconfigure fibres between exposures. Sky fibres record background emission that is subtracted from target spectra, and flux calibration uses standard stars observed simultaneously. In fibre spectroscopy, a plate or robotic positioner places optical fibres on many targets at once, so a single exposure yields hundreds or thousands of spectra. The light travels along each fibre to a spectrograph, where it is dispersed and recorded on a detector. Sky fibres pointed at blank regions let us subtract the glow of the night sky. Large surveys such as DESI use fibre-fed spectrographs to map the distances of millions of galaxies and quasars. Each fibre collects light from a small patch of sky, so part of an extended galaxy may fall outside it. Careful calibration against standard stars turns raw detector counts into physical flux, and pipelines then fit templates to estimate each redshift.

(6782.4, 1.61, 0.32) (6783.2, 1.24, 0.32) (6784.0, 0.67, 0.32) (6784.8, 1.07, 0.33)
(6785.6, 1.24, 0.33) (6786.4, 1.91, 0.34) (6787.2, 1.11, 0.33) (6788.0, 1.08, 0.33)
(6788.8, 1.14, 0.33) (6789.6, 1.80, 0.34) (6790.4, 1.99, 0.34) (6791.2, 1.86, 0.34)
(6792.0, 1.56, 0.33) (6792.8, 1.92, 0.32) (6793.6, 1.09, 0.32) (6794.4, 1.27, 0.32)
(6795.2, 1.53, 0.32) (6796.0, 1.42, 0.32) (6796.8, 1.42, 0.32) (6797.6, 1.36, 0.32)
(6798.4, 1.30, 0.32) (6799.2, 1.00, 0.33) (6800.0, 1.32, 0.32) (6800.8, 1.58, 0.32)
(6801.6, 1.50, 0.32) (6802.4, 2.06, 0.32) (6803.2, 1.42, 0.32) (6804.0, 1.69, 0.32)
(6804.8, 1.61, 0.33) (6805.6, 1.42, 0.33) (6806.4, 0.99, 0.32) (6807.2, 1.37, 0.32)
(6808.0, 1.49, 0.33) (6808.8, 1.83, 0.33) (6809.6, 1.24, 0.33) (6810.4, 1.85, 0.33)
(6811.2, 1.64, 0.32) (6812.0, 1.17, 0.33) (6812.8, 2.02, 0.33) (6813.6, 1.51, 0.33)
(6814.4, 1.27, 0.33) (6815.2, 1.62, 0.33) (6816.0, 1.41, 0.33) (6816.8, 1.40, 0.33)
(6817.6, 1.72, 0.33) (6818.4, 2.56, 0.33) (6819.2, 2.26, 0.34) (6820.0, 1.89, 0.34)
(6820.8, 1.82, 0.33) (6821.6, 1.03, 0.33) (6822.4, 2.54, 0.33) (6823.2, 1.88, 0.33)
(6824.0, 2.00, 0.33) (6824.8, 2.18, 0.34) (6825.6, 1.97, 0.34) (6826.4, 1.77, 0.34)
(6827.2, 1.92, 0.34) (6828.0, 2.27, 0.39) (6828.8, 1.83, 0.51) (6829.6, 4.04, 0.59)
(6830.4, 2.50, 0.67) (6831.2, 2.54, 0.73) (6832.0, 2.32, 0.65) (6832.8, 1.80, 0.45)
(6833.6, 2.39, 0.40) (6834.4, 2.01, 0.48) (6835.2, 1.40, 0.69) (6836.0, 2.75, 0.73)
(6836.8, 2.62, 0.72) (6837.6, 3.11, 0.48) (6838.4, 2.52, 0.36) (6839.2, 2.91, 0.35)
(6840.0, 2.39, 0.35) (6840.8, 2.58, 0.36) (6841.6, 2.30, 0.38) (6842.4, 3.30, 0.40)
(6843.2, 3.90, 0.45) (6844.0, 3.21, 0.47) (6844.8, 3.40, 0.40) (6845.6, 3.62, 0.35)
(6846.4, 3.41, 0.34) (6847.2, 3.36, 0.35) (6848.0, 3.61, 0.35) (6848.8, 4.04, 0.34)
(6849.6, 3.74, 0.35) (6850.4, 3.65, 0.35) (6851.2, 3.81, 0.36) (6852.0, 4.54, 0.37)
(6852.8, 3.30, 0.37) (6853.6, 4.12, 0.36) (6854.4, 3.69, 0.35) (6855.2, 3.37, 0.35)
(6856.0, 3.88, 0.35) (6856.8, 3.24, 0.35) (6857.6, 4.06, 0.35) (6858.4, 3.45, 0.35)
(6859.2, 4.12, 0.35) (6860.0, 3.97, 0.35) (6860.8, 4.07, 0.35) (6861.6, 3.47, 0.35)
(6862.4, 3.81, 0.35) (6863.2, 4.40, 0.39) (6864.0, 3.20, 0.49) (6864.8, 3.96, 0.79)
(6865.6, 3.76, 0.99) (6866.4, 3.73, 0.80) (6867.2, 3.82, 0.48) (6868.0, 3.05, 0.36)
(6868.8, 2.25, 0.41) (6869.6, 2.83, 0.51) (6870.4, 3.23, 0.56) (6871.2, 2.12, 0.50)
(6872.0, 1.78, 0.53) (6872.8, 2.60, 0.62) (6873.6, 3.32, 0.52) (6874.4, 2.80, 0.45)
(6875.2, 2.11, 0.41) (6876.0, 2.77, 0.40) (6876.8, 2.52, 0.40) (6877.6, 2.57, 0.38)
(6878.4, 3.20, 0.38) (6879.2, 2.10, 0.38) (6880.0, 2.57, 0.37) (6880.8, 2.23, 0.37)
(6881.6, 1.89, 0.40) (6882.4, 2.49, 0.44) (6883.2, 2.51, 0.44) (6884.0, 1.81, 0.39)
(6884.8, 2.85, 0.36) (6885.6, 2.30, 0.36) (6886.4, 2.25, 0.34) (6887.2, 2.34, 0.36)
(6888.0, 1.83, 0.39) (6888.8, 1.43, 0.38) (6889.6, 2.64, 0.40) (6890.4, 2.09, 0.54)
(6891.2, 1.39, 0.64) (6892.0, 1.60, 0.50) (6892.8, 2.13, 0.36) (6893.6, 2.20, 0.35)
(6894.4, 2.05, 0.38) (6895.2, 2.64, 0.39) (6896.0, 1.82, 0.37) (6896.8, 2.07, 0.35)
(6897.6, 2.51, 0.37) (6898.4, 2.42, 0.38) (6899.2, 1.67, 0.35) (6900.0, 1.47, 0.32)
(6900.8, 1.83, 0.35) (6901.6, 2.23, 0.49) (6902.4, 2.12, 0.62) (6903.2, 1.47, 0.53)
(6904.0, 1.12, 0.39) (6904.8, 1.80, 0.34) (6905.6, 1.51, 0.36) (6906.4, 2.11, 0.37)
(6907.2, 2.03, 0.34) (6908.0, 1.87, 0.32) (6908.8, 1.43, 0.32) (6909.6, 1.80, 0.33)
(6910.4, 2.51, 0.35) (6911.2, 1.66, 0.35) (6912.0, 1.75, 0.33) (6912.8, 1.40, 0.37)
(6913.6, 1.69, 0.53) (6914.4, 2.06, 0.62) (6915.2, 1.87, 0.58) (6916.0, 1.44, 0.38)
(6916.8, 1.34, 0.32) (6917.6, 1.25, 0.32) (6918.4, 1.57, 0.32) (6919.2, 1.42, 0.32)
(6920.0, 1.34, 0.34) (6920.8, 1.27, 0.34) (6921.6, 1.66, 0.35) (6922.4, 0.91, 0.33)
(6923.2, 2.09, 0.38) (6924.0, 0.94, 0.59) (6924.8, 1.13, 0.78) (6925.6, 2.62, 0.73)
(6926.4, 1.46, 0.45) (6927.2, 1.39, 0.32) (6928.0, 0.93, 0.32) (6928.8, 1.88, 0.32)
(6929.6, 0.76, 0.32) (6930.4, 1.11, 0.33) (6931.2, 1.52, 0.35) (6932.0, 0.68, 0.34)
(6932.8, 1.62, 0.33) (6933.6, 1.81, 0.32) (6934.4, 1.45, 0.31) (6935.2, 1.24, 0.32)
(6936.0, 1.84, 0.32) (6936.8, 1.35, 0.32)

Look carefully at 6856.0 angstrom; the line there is C IV 1549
